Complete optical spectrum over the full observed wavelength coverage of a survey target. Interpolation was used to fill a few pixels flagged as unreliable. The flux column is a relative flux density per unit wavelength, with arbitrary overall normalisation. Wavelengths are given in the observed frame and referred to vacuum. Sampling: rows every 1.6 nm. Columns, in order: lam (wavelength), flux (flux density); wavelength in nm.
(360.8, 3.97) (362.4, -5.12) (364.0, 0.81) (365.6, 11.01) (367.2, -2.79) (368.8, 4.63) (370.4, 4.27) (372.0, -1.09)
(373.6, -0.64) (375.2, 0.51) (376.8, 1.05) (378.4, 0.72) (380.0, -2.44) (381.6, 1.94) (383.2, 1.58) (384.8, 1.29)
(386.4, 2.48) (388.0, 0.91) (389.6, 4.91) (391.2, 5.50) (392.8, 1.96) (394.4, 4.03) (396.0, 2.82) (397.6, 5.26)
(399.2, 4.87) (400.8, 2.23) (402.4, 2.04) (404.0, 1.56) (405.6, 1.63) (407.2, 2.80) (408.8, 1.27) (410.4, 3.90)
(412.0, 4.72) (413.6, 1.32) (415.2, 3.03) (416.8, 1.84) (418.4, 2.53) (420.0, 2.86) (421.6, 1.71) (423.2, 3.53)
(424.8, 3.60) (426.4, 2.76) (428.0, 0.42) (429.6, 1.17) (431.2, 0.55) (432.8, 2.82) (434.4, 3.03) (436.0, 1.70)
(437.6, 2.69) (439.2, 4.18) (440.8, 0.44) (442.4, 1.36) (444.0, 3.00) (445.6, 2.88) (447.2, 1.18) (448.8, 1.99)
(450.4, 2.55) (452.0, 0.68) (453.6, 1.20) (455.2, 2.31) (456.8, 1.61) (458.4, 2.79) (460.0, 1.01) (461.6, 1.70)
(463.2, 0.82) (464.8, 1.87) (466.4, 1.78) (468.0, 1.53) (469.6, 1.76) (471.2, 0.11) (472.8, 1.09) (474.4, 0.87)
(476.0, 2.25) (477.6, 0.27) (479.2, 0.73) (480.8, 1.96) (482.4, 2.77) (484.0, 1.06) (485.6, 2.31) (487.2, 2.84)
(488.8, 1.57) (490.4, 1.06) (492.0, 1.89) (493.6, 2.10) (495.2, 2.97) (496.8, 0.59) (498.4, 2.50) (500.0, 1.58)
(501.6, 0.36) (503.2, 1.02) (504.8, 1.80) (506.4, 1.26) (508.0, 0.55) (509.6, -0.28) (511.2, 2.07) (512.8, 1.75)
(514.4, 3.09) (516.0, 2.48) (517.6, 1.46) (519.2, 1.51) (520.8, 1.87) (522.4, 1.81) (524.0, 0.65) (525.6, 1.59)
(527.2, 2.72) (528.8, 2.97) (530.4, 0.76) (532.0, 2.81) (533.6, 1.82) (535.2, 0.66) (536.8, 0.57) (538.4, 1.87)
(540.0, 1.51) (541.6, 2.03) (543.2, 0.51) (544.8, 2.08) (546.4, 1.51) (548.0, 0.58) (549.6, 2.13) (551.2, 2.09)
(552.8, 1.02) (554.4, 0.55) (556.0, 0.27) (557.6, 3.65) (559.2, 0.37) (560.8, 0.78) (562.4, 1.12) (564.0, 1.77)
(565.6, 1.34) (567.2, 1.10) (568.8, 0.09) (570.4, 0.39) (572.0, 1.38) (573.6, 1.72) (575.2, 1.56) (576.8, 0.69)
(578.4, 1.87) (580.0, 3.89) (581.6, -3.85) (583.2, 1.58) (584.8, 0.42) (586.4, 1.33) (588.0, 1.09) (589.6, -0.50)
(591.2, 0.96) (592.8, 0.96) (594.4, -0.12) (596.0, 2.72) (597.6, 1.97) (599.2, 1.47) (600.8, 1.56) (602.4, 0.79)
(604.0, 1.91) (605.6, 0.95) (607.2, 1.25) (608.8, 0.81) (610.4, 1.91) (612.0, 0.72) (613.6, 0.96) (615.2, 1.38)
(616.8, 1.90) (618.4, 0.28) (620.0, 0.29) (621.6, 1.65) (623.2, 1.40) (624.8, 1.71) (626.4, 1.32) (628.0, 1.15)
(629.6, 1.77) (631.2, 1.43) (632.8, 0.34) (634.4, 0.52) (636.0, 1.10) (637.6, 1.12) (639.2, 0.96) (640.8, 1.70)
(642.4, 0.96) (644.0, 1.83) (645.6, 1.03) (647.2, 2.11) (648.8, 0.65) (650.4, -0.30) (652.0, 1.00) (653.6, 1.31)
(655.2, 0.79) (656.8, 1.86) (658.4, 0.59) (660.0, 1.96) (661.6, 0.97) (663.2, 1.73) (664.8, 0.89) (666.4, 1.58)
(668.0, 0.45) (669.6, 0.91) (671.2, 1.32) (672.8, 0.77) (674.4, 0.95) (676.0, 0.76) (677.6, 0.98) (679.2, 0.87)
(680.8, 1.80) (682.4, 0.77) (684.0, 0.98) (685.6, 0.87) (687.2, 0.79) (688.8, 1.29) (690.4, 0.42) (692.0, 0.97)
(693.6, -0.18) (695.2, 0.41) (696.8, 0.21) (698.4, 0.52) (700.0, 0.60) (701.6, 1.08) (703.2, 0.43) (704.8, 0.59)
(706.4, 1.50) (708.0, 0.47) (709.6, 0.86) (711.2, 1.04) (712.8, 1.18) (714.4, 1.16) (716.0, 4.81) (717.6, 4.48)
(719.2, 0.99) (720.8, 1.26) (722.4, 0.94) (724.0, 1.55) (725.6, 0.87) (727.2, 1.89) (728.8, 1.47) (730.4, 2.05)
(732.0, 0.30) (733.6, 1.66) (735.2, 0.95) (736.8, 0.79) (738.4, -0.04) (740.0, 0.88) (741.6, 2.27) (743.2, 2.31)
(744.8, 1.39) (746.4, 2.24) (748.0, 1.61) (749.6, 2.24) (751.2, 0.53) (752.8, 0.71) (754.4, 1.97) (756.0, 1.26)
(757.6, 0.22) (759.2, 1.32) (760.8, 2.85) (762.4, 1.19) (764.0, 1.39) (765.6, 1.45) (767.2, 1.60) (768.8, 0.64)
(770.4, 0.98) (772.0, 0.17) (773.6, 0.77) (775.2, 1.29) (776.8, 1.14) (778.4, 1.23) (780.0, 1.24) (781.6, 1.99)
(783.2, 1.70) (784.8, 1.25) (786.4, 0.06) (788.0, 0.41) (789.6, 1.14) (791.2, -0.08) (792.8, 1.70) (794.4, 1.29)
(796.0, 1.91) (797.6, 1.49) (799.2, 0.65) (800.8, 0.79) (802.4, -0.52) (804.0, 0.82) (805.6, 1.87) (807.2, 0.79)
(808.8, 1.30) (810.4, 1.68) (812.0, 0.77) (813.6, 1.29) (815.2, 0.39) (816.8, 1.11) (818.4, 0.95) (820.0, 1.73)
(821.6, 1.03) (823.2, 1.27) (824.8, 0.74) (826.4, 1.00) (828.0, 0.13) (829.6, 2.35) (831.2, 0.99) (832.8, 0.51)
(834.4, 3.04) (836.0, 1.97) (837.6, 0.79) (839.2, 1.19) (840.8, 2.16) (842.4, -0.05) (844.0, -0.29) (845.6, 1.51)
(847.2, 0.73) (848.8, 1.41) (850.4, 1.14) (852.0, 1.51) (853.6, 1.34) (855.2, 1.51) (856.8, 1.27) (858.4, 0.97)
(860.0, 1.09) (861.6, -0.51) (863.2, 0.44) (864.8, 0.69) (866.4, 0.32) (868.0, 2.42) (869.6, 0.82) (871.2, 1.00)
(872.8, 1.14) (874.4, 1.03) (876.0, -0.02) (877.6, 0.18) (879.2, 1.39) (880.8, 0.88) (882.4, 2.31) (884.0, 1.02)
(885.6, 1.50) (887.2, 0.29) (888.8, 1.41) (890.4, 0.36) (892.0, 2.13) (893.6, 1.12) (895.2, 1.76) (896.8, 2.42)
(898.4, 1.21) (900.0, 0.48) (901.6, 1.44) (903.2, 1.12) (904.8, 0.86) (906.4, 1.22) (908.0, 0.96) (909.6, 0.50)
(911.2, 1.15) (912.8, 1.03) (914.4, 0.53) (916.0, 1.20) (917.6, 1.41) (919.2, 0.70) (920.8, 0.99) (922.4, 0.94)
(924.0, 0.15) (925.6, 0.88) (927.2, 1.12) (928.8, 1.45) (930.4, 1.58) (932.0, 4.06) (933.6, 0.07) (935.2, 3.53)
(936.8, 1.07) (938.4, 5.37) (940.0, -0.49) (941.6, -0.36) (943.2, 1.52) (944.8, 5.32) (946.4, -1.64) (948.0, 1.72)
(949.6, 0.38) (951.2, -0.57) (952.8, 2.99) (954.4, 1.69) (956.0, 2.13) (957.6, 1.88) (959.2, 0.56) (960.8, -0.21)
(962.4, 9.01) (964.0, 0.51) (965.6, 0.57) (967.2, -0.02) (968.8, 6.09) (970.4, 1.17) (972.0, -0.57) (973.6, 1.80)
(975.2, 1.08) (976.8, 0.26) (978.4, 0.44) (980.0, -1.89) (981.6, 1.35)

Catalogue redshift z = 0.922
